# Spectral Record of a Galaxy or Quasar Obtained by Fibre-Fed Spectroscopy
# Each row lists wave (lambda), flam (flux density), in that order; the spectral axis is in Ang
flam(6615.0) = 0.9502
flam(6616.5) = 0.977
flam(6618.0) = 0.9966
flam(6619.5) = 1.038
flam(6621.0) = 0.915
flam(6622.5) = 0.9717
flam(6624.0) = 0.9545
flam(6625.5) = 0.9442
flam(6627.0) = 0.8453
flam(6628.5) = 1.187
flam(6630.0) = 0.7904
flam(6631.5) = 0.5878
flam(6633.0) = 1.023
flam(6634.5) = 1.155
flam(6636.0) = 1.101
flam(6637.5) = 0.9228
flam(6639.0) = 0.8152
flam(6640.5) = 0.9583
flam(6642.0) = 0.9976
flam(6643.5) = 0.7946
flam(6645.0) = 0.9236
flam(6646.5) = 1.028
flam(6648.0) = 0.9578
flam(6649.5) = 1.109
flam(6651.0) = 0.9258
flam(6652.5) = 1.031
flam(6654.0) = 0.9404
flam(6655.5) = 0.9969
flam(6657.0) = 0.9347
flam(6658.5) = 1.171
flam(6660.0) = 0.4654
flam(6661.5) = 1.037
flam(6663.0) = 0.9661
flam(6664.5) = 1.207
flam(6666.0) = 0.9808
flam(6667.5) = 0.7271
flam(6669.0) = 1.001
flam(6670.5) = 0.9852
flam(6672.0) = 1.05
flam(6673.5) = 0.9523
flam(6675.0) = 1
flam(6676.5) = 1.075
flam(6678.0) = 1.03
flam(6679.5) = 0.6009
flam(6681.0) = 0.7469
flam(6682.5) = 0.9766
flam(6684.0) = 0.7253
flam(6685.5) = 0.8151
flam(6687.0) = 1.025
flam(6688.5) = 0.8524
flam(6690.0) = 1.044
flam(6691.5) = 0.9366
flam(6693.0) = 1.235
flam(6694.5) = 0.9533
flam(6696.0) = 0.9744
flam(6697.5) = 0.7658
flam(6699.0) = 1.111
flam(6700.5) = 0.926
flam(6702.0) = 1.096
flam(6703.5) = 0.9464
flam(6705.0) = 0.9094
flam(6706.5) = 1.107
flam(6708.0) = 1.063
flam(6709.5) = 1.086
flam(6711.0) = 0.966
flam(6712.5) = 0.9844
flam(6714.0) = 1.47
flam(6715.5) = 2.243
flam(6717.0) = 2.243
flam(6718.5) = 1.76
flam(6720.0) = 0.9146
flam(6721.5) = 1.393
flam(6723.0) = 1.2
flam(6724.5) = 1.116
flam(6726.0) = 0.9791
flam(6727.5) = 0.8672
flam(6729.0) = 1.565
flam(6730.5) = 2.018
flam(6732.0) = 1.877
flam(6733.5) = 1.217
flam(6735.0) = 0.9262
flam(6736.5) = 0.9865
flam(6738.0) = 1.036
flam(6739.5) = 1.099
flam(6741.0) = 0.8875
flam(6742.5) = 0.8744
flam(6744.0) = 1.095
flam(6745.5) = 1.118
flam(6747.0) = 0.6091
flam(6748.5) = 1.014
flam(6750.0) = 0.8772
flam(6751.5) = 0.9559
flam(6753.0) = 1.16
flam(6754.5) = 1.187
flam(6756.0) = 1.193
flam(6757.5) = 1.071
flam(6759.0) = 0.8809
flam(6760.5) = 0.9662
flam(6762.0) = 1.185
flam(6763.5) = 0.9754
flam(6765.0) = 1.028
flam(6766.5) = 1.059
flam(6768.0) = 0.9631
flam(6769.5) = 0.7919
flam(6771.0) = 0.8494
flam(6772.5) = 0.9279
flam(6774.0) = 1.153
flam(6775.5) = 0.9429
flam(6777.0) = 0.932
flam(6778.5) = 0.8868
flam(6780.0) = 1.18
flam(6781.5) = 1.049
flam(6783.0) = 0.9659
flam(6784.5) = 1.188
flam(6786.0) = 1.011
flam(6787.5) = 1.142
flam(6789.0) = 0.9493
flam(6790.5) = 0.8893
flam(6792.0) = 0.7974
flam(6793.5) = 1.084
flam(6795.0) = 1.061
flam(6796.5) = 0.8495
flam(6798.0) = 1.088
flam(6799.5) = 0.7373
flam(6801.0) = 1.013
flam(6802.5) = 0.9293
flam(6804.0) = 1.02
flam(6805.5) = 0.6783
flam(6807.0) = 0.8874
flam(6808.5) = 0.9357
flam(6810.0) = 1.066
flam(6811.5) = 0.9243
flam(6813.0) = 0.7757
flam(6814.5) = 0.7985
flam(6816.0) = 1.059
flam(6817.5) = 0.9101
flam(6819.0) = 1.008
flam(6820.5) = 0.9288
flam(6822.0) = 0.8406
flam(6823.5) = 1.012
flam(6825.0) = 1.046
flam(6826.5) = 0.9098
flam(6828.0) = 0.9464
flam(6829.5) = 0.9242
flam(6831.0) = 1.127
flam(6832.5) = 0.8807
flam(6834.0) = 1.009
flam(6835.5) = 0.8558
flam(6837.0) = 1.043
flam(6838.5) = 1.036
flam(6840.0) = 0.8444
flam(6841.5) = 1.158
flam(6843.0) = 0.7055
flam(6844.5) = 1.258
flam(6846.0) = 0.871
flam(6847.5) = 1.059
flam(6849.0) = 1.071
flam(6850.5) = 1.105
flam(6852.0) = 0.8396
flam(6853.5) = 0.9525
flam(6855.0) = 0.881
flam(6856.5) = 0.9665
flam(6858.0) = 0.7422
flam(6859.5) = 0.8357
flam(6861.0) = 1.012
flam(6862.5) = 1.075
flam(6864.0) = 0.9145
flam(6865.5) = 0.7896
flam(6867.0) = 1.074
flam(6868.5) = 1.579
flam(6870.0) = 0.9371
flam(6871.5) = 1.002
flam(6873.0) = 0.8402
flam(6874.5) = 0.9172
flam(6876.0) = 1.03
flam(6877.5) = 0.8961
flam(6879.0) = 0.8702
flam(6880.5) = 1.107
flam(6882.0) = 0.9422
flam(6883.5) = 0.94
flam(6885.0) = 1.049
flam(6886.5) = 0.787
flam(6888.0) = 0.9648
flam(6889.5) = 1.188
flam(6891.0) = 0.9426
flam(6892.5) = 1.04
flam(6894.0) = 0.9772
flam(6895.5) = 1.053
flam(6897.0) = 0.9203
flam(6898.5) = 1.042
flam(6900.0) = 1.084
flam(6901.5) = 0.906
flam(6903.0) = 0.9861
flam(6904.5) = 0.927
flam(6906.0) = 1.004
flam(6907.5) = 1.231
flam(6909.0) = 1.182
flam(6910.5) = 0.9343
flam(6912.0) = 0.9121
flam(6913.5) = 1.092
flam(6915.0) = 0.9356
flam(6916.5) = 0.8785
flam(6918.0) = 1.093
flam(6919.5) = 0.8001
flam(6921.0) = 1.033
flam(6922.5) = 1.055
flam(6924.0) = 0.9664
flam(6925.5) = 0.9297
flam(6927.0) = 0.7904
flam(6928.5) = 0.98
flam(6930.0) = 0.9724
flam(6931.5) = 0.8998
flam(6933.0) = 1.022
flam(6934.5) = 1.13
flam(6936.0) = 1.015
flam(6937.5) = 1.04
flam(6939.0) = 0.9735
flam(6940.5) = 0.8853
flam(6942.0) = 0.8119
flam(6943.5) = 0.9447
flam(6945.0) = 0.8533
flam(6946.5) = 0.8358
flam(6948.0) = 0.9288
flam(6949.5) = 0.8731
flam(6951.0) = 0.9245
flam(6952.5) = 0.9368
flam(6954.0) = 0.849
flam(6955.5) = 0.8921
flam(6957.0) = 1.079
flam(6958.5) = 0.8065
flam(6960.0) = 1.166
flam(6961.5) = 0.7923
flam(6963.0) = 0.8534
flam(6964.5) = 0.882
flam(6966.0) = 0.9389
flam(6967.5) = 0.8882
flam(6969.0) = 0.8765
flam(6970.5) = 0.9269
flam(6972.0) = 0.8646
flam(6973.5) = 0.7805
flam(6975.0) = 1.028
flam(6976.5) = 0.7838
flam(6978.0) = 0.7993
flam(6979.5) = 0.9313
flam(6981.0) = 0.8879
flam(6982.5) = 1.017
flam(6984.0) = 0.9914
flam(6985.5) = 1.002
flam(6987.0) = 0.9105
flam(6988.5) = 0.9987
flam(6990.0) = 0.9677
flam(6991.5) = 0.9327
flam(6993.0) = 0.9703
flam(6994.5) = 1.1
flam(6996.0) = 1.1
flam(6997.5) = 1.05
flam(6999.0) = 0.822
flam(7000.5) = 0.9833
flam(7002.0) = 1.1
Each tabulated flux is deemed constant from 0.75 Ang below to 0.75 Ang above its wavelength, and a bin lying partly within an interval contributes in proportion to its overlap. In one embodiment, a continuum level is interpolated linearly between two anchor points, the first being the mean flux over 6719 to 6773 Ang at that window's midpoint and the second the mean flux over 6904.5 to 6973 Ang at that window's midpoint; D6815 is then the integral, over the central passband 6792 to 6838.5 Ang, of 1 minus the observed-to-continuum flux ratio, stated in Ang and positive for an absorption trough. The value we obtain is 4.1 Ang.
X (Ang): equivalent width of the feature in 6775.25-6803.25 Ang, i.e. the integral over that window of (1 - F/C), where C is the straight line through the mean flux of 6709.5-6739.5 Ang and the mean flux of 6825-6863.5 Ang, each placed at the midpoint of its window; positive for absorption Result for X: 3.8 Ang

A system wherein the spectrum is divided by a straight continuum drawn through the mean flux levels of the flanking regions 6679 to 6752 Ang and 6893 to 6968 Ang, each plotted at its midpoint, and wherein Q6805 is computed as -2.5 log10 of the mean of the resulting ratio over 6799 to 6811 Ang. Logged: 0.148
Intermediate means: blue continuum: 1.11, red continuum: 0.959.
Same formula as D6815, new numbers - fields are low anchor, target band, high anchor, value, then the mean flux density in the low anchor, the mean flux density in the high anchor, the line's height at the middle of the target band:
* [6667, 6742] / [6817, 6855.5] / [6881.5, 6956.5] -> 1.93 Ang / 1.11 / 0.968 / 1.02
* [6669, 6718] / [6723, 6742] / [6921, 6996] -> -3.02 Ang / 1.06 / 0.935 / 1.04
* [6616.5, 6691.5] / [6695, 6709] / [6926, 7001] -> -0.70 Ang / 0.945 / 0.934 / 0.943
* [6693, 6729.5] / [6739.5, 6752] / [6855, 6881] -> 2.24 Ang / 1.19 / 0.972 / 1.14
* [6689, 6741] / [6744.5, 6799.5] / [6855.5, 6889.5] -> 5.94 Ang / 1.2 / 0.971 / 1.12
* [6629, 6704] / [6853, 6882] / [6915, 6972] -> -1.00 Ang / 0.948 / 0.932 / 0.937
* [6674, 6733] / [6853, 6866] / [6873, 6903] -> 1.23 Ang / 1.14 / 0.978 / 1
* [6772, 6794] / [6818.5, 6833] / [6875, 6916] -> 0.58 Ang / 1.01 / 0.997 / 1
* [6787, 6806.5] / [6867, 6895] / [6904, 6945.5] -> -1.17 Ang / 0.938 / 0.976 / 0.963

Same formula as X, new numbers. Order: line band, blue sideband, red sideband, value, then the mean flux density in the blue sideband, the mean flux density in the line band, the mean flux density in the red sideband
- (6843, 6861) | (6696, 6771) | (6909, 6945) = 1.33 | 1.13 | 0.953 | 0.963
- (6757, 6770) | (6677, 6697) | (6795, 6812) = -0.99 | 0.917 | 0.993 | 0.927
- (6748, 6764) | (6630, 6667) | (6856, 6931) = -1.28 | 0.955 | 1.04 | 0.982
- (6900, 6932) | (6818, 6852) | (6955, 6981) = -1.68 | 0.98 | 0.98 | 0.899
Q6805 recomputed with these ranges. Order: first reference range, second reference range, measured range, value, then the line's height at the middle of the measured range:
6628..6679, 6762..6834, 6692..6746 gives -0.23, 0.963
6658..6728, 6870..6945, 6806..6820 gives 0.10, 1.01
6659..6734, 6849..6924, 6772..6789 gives 0.02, 1.05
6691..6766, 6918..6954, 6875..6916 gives -0.02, 0.98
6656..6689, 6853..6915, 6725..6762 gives -0.17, 0.946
